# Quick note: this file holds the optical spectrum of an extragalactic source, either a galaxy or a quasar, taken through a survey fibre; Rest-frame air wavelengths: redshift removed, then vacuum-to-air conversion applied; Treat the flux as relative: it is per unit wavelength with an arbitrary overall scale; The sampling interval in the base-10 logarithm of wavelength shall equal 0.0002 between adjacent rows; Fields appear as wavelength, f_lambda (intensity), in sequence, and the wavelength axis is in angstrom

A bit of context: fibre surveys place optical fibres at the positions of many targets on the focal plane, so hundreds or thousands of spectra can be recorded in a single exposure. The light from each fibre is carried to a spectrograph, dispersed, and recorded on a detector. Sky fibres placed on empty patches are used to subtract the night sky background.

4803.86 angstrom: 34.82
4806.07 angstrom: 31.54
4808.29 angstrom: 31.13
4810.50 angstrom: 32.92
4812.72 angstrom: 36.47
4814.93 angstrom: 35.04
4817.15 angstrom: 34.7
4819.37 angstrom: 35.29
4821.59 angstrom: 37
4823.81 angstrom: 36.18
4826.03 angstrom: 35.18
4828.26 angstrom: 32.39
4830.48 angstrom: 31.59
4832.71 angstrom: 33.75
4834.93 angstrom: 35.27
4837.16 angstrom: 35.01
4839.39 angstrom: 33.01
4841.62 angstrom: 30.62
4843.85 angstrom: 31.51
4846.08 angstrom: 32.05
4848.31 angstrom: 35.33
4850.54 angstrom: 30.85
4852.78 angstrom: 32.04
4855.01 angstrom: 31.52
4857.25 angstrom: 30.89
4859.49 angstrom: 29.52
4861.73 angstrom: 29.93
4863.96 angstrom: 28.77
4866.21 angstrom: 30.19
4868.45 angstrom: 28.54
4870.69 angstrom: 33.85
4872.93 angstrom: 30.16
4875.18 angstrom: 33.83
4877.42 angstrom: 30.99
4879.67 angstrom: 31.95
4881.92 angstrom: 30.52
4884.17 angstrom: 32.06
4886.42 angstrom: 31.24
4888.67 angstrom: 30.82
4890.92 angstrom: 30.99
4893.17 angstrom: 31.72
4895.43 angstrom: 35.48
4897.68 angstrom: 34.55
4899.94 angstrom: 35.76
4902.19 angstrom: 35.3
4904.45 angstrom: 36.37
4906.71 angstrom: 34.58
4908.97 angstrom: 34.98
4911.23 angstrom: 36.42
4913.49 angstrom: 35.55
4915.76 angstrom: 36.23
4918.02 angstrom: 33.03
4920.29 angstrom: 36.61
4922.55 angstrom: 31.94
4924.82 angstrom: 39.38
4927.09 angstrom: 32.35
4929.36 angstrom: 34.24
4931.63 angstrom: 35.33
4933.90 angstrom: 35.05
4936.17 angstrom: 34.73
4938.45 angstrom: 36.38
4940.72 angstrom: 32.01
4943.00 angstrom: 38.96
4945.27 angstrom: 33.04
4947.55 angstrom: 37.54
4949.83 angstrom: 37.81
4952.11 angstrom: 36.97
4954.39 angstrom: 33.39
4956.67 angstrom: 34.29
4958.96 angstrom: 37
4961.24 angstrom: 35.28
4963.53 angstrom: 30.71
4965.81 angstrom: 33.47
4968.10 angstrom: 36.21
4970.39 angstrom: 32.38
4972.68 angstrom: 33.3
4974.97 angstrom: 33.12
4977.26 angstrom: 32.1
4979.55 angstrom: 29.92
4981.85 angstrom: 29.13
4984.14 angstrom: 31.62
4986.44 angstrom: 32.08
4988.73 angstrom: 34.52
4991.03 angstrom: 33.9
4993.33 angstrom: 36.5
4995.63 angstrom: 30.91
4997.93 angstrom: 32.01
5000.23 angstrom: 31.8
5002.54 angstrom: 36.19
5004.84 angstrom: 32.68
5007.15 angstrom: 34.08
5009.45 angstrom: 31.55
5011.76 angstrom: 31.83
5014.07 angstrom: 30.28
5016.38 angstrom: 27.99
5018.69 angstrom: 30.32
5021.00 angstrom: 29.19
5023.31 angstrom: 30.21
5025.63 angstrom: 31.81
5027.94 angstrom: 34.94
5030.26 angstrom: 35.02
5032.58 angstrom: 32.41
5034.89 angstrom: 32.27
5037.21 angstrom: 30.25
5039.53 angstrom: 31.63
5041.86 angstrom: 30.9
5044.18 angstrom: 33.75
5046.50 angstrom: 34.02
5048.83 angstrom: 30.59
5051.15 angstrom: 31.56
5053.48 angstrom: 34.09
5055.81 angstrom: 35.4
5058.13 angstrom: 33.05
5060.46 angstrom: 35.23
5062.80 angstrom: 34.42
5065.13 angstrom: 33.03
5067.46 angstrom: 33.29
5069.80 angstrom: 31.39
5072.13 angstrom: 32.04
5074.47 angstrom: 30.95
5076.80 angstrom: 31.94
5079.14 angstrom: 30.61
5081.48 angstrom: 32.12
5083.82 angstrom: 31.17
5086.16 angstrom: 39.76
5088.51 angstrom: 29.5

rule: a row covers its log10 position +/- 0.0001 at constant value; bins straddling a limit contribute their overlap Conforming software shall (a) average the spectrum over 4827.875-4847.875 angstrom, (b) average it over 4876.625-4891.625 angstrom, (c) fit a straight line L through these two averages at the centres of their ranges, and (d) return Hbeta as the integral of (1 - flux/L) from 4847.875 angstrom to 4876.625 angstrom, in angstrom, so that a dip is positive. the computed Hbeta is 0.8 angstrom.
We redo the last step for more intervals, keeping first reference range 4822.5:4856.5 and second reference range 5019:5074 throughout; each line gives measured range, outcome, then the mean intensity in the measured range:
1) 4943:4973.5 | -2.0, 34.9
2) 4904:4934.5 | -2.1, 35.1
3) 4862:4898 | 1.6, 31.5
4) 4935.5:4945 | -0.7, 35.3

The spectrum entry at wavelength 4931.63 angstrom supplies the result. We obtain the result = 35.33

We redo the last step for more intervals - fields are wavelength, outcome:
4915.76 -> 36.23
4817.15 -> 34.7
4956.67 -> 34.29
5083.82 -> 31.17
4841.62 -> 30.62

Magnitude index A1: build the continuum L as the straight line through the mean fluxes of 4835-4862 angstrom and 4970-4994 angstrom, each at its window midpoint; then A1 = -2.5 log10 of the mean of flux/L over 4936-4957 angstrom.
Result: -0.10 mag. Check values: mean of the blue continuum 32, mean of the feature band 35.6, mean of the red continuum 32.5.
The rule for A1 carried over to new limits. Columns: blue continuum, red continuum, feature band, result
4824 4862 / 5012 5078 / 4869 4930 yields -0.04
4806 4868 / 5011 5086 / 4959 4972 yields -0.05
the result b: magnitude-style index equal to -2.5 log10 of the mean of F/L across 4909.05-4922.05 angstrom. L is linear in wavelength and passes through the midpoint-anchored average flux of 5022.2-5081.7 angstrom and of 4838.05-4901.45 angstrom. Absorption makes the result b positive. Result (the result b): -0.11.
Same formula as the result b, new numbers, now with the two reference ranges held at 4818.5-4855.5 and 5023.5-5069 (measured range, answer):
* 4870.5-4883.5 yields 0.05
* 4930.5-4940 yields -0.06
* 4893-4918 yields -0.06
